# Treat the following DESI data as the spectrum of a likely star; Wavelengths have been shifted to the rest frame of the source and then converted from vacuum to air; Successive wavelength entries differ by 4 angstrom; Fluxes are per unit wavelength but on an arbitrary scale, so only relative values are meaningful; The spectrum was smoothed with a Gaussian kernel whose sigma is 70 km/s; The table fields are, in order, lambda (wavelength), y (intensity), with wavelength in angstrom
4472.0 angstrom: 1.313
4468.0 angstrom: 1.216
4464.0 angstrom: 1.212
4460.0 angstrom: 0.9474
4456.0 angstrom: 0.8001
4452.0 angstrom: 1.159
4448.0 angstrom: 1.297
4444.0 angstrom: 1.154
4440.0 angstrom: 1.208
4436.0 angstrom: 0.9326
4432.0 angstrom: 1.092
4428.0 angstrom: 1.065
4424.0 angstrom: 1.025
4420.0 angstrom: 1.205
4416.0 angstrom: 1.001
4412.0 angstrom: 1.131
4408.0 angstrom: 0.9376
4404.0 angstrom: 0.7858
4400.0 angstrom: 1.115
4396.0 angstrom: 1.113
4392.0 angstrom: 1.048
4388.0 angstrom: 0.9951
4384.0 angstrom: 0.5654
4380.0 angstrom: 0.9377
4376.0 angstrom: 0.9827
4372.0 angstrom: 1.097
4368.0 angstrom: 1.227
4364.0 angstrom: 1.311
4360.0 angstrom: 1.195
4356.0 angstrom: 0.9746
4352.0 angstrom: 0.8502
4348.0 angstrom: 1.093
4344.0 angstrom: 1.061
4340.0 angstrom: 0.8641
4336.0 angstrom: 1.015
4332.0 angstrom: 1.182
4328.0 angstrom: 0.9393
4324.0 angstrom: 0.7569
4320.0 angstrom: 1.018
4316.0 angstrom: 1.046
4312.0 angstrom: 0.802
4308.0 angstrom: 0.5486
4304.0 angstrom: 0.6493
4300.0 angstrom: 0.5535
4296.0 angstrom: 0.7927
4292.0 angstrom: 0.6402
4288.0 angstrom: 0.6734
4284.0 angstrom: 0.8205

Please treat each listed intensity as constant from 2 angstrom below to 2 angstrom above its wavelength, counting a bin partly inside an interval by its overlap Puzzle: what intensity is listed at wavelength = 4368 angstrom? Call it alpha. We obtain 1.227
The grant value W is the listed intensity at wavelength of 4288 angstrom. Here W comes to 0.6734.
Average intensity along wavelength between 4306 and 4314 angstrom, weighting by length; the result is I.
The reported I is 0.675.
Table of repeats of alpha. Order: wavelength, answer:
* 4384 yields 0.5654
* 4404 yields 0.7858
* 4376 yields 0.9827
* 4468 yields 1.216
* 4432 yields 1.092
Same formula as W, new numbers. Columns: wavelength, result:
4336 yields 1.015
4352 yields 0.8502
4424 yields 1.025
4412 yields 1.131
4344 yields 1.061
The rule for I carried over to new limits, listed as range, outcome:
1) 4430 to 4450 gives 1.14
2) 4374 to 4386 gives 0.829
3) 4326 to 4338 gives 1.05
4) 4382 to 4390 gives 0.78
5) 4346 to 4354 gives 0.972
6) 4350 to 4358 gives 0.912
